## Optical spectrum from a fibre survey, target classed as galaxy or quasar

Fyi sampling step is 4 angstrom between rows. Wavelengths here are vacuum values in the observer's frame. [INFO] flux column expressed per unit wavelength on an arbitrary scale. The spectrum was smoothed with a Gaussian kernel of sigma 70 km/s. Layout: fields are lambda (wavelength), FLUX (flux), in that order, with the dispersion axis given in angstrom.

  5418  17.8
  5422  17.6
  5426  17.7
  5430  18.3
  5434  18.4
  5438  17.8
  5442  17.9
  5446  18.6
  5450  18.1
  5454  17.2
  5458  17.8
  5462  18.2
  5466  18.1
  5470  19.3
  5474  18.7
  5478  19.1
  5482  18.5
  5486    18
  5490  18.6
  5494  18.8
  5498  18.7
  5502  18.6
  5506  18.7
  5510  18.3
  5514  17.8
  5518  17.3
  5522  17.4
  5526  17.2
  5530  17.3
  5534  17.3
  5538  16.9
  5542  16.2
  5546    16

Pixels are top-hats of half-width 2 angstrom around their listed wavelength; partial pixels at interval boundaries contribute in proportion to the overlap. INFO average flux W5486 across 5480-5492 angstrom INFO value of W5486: 18.4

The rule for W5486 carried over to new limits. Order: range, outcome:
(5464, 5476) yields 18.7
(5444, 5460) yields 17.9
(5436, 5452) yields 18.1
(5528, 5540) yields 17.2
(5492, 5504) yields 18.7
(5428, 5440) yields 18.2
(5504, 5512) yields 18.5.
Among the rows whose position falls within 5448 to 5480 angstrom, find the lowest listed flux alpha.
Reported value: 17.2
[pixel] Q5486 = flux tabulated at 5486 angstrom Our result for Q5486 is 18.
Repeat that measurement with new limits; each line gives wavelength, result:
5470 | 19.3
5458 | 17.8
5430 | 18.3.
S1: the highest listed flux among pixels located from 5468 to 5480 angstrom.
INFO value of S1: 19.3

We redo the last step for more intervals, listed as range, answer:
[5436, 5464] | 18.6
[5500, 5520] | 18.7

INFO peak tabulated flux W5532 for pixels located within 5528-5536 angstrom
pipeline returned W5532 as 17.3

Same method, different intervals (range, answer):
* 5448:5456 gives 18.1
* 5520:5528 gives 17.4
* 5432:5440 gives 18.4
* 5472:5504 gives 19.1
